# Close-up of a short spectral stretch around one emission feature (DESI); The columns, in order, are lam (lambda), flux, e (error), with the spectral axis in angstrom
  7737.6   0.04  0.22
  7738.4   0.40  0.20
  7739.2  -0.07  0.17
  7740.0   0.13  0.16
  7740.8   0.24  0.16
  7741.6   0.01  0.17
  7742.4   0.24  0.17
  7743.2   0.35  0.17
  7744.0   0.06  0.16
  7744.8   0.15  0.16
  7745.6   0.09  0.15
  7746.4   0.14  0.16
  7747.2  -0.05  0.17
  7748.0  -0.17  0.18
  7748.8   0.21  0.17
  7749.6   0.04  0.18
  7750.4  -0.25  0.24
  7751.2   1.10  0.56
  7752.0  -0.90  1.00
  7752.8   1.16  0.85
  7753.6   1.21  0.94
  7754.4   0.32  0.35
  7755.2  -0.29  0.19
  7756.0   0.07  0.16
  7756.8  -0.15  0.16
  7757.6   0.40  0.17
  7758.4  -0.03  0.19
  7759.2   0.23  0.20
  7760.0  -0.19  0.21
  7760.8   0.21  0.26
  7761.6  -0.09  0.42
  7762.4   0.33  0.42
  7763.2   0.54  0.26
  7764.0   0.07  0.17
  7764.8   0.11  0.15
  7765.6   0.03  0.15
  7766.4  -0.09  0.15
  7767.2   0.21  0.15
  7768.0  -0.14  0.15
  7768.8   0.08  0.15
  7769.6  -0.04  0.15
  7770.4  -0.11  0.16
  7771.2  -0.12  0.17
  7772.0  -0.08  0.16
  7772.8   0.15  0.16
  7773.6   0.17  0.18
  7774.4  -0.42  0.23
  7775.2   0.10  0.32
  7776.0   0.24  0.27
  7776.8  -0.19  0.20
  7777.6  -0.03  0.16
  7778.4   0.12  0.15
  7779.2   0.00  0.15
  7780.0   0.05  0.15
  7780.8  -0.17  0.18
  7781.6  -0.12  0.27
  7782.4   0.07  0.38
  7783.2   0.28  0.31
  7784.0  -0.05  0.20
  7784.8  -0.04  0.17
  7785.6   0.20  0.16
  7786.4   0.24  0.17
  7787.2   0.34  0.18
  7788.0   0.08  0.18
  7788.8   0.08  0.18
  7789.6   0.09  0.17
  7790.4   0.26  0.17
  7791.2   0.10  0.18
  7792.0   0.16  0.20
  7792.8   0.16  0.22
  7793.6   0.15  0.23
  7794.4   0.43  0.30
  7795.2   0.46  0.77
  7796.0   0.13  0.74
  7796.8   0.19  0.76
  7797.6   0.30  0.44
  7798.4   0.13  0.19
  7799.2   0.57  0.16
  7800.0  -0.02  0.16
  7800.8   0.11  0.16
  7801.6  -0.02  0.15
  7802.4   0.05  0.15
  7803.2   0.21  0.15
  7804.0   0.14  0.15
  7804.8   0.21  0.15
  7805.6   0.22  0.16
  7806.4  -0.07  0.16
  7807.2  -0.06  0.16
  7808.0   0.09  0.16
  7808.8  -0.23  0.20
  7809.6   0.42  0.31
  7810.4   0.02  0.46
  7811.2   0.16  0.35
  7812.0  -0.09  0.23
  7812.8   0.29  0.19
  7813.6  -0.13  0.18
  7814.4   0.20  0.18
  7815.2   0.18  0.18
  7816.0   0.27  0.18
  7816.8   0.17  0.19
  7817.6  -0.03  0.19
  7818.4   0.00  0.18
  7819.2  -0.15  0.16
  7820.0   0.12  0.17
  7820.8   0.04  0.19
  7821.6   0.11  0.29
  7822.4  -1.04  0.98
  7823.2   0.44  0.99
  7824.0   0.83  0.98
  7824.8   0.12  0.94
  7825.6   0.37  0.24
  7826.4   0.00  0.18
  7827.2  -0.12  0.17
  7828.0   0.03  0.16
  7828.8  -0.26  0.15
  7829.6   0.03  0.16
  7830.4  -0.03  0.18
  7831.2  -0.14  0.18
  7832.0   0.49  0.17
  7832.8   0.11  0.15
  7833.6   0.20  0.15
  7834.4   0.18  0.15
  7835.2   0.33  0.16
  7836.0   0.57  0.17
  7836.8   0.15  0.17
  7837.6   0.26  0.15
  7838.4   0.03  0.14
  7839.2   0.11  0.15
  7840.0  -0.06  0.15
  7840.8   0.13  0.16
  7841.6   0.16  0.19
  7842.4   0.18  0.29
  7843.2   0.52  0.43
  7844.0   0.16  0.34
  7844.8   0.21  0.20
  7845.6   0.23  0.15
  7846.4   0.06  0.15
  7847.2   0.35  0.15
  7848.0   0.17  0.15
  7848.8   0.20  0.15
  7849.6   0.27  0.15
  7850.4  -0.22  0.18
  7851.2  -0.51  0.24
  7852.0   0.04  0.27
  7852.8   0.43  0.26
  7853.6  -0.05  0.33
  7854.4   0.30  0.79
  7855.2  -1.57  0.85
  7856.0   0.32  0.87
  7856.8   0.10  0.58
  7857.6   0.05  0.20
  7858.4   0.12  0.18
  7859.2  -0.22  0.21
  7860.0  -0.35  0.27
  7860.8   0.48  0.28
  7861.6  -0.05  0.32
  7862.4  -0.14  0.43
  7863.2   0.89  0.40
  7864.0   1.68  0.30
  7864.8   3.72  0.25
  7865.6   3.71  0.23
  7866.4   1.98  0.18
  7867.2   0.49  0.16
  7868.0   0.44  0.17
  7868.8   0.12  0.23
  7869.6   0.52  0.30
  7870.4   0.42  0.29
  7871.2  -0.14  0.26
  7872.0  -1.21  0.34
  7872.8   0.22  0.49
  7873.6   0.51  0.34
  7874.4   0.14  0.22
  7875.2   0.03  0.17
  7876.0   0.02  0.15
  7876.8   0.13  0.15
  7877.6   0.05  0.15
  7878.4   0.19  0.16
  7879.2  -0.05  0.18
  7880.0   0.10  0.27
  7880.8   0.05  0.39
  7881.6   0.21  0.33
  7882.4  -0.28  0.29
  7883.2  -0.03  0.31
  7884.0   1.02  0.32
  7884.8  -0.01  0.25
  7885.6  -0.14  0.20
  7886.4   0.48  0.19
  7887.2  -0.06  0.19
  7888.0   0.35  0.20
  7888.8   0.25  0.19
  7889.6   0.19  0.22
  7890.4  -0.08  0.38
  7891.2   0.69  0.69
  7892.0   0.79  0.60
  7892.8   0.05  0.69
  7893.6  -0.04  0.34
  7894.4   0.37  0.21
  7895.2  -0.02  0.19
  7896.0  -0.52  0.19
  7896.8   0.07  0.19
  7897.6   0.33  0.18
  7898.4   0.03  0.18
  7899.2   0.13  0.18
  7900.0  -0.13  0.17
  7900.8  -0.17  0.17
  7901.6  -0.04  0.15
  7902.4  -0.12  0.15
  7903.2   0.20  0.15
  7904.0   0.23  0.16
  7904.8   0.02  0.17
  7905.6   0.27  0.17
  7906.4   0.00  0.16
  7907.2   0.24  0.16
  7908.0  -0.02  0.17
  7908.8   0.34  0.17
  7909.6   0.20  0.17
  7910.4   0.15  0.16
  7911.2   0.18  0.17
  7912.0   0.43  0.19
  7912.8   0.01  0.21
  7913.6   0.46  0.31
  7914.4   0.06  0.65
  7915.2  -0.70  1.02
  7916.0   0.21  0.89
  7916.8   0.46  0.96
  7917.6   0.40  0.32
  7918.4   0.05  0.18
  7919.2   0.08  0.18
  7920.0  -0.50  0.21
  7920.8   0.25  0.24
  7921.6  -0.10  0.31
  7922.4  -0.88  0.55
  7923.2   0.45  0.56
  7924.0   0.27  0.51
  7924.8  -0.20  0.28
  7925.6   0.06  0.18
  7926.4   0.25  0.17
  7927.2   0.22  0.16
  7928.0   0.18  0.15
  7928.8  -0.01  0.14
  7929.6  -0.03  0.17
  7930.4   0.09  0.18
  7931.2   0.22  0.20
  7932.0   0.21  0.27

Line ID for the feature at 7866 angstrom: Halpha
